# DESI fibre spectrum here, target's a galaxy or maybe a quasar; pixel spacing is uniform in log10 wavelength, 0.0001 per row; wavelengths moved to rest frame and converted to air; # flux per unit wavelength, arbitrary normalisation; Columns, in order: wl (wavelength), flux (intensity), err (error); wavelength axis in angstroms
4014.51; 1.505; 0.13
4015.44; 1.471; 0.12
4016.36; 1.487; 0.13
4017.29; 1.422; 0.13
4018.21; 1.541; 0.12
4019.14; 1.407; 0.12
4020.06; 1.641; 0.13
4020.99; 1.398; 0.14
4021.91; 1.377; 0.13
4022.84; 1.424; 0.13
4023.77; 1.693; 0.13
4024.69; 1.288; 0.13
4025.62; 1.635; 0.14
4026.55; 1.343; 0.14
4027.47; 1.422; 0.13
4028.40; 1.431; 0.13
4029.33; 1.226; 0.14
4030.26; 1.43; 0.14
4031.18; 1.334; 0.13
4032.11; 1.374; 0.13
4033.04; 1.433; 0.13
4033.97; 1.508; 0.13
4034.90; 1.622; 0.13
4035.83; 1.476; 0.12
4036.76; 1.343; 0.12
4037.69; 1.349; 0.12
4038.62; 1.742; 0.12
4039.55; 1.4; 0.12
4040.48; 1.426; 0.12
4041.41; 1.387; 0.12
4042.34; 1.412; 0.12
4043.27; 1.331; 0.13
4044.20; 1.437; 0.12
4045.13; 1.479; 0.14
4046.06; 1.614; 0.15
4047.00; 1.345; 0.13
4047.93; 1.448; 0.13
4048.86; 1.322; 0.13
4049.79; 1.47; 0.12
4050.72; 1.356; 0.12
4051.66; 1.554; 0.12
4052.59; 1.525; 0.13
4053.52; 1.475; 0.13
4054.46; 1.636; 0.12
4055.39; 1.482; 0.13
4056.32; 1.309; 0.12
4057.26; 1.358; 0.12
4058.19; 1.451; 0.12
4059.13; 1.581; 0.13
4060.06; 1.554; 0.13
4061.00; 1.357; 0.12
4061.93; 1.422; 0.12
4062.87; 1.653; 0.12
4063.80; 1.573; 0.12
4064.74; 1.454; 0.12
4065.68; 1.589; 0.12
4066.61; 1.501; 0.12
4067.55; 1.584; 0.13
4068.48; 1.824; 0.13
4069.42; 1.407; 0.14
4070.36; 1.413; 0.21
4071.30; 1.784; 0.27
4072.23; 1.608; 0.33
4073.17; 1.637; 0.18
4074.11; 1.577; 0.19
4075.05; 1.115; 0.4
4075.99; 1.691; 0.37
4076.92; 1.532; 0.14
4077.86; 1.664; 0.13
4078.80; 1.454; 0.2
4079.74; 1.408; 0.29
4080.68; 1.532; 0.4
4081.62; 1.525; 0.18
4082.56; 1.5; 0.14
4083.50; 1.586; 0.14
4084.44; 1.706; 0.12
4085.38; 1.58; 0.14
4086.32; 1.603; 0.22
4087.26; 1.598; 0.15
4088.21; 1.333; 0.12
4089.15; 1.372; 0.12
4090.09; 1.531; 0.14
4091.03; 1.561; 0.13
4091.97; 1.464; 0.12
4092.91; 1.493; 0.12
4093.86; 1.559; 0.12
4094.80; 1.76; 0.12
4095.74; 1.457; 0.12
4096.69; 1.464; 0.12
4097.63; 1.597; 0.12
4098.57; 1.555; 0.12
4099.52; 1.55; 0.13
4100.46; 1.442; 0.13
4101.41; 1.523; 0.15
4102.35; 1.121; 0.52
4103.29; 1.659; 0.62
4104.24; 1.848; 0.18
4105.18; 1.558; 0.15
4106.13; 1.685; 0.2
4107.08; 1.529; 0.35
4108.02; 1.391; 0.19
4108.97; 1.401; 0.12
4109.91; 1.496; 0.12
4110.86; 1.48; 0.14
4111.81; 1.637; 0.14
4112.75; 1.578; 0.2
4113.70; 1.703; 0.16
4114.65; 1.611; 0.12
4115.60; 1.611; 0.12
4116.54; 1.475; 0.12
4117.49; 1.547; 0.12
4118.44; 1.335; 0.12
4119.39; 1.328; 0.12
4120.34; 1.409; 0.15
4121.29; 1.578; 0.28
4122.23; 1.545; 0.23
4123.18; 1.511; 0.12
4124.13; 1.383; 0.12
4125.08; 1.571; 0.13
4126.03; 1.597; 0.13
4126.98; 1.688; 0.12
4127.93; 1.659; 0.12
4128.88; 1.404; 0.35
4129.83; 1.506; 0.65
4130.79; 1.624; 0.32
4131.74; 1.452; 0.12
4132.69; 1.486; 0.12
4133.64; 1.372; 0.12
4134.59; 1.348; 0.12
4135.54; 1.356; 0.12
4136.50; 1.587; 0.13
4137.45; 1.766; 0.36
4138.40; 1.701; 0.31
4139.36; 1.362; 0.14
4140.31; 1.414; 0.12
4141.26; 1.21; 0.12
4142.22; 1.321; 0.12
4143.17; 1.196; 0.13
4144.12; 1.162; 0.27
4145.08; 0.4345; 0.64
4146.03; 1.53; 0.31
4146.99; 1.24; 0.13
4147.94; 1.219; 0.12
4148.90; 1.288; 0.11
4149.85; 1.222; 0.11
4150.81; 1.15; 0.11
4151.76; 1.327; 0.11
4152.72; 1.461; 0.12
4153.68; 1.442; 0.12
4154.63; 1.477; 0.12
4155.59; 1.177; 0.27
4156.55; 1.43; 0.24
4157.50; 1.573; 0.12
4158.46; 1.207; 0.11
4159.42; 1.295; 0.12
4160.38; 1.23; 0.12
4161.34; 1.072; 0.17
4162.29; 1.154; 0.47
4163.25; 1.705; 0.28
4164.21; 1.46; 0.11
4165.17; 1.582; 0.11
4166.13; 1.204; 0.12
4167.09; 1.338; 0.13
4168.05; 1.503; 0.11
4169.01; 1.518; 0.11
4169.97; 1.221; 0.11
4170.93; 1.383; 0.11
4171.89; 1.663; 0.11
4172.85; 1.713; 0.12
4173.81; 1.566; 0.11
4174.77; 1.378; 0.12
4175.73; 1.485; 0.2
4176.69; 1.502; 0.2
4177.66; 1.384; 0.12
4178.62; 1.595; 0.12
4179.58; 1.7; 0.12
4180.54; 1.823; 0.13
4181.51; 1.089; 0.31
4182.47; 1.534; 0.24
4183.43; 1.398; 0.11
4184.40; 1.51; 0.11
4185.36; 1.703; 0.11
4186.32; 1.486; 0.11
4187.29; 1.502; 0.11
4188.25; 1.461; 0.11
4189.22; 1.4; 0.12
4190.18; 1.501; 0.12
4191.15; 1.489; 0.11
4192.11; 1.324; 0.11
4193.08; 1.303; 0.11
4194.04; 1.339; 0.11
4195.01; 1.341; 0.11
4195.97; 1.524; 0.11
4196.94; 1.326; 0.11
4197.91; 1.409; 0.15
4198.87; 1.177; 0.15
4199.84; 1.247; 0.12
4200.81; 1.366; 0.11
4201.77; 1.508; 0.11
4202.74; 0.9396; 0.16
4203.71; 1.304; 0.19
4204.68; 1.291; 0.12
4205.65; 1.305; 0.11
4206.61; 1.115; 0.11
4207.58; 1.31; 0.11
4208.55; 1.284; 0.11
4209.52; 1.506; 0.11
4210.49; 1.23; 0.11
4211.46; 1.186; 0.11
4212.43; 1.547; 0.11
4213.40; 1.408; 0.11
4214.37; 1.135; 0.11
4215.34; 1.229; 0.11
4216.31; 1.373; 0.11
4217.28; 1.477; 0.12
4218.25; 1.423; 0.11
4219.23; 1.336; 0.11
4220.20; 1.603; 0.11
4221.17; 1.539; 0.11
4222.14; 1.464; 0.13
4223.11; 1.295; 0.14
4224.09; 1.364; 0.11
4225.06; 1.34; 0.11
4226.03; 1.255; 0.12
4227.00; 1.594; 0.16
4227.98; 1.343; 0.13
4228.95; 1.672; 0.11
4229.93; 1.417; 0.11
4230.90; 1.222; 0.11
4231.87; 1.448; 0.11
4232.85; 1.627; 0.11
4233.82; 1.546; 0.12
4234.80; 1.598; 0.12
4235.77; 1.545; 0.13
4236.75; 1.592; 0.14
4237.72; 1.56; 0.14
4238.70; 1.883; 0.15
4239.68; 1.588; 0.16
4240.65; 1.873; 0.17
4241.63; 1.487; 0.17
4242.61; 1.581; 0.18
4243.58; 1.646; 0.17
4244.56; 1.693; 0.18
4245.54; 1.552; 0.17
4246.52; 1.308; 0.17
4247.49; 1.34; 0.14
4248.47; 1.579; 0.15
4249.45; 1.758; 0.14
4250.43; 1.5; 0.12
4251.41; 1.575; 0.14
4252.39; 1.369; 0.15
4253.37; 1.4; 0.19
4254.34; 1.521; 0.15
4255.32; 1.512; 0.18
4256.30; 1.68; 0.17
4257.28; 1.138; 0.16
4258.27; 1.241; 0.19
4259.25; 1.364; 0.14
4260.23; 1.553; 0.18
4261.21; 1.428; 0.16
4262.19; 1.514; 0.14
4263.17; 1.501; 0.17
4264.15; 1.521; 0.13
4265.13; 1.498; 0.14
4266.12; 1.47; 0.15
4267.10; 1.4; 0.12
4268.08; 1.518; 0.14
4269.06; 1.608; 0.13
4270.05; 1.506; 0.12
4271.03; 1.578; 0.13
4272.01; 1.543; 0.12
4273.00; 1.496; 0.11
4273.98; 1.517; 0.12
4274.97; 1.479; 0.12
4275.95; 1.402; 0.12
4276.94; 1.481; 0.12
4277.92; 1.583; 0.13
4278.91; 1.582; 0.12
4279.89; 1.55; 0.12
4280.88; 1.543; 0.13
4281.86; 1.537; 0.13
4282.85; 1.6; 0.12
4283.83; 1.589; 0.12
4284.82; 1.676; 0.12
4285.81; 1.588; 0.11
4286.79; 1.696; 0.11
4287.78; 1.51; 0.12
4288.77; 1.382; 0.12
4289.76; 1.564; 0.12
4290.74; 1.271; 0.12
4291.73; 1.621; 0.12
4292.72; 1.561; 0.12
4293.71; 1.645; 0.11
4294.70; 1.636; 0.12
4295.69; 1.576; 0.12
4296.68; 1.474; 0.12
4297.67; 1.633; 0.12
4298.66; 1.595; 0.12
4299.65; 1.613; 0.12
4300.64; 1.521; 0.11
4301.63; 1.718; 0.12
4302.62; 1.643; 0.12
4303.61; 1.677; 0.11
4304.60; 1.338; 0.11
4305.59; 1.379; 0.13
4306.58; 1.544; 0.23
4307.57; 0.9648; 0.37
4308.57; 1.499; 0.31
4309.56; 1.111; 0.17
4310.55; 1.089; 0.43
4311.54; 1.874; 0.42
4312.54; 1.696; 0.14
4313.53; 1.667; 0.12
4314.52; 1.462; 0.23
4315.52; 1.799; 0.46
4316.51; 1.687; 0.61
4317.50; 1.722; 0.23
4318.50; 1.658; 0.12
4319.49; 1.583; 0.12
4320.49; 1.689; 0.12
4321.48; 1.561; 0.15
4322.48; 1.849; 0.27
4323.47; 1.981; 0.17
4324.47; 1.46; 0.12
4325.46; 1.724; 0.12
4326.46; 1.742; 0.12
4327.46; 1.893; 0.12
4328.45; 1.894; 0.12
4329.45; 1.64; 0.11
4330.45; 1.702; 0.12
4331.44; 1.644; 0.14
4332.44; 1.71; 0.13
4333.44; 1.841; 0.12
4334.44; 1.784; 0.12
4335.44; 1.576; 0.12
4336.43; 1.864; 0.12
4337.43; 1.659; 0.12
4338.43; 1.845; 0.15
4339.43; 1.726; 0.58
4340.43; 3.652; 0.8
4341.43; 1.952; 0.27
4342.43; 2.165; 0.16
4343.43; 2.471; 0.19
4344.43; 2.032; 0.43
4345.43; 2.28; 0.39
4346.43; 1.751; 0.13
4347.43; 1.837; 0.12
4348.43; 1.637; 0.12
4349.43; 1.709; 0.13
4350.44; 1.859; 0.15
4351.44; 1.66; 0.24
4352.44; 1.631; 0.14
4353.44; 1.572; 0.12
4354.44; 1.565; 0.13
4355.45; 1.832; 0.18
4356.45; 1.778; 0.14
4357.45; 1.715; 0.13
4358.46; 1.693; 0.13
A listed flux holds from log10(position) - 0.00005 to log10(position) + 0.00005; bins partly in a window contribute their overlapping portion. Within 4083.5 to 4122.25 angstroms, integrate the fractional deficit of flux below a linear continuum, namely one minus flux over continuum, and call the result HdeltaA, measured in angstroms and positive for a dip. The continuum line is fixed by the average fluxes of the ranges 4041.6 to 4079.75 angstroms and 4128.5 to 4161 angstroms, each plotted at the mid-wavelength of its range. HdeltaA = -2.9 angstroms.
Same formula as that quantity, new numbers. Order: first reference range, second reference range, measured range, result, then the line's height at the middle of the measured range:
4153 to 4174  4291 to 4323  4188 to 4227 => 2.7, 1.45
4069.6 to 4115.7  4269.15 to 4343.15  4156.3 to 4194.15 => 3.2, 1.58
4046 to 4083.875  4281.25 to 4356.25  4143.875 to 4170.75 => 4.5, 1.57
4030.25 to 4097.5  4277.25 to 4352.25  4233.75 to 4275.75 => 3.0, 1.64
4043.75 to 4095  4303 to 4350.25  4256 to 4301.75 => 4.8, 1.7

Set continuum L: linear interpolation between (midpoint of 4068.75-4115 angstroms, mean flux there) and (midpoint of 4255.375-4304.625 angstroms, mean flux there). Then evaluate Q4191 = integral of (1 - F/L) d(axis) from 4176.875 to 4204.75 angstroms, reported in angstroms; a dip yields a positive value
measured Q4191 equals 2.13 angstroms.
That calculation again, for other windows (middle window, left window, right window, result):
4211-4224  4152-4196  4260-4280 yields 0.7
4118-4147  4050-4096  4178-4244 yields 1.2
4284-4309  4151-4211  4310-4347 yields 2.8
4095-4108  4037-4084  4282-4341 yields -0.1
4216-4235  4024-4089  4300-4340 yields 1.7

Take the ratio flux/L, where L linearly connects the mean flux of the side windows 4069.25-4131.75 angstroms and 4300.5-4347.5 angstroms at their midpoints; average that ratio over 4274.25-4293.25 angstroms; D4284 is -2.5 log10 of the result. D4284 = 0.11 mag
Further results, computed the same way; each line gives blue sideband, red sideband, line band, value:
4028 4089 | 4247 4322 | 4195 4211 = 0.161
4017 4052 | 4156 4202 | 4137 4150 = 0.113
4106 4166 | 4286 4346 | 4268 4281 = 0.073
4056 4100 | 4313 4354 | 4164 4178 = 0.122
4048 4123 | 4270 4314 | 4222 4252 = 0.001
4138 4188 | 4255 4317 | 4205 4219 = 0.093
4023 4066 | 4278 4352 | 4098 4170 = 0.073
